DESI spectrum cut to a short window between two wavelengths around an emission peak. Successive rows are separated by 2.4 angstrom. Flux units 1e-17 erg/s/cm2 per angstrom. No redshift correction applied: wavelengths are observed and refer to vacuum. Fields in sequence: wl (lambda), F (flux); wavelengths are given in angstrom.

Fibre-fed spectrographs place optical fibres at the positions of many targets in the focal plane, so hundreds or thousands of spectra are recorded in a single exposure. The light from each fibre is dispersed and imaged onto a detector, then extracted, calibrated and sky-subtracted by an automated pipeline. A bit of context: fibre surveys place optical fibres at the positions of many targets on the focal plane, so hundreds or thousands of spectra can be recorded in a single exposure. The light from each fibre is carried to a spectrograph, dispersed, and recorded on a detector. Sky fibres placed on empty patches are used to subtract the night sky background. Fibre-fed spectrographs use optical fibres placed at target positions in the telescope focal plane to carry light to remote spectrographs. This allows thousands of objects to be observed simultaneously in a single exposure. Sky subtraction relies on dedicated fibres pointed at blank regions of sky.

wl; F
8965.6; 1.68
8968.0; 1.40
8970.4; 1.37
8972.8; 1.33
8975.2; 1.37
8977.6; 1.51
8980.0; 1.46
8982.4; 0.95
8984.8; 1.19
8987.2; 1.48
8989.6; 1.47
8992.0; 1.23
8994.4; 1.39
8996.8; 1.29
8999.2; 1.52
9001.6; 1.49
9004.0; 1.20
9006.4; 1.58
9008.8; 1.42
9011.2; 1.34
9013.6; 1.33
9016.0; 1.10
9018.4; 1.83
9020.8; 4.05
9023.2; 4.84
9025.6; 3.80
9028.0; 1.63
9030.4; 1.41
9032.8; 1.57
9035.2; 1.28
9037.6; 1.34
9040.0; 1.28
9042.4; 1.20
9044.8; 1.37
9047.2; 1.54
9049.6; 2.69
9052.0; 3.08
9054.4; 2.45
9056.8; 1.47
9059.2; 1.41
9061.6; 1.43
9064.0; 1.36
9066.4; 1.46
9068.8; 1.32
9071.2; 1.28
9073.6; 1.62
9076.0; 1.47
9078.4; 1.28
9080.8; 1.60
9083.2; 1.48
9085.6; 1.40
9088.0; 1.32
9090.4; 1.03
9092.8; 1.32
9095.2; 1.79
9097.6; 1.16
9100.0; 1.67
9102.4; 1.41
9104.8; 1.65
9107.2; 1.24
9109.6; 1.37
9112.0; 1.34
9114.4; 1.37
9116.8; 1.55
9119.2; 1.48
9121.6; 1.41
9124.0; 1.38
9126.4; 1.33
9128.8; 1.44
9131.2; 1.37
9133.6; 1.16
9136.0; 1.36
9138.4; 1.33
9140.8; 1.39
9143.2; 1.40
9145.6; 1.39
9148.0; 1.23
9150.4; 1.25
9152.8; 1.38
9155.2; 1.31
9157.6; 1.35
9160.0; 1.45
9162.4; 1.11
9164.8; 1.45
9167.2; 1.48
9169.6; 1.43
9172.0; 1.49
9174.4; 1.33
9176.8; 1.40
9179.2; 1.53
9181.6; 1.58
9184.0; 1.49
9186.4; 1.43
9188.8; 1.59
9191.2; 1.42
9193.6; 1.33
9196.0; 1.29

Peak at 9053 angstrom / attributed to [N II]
